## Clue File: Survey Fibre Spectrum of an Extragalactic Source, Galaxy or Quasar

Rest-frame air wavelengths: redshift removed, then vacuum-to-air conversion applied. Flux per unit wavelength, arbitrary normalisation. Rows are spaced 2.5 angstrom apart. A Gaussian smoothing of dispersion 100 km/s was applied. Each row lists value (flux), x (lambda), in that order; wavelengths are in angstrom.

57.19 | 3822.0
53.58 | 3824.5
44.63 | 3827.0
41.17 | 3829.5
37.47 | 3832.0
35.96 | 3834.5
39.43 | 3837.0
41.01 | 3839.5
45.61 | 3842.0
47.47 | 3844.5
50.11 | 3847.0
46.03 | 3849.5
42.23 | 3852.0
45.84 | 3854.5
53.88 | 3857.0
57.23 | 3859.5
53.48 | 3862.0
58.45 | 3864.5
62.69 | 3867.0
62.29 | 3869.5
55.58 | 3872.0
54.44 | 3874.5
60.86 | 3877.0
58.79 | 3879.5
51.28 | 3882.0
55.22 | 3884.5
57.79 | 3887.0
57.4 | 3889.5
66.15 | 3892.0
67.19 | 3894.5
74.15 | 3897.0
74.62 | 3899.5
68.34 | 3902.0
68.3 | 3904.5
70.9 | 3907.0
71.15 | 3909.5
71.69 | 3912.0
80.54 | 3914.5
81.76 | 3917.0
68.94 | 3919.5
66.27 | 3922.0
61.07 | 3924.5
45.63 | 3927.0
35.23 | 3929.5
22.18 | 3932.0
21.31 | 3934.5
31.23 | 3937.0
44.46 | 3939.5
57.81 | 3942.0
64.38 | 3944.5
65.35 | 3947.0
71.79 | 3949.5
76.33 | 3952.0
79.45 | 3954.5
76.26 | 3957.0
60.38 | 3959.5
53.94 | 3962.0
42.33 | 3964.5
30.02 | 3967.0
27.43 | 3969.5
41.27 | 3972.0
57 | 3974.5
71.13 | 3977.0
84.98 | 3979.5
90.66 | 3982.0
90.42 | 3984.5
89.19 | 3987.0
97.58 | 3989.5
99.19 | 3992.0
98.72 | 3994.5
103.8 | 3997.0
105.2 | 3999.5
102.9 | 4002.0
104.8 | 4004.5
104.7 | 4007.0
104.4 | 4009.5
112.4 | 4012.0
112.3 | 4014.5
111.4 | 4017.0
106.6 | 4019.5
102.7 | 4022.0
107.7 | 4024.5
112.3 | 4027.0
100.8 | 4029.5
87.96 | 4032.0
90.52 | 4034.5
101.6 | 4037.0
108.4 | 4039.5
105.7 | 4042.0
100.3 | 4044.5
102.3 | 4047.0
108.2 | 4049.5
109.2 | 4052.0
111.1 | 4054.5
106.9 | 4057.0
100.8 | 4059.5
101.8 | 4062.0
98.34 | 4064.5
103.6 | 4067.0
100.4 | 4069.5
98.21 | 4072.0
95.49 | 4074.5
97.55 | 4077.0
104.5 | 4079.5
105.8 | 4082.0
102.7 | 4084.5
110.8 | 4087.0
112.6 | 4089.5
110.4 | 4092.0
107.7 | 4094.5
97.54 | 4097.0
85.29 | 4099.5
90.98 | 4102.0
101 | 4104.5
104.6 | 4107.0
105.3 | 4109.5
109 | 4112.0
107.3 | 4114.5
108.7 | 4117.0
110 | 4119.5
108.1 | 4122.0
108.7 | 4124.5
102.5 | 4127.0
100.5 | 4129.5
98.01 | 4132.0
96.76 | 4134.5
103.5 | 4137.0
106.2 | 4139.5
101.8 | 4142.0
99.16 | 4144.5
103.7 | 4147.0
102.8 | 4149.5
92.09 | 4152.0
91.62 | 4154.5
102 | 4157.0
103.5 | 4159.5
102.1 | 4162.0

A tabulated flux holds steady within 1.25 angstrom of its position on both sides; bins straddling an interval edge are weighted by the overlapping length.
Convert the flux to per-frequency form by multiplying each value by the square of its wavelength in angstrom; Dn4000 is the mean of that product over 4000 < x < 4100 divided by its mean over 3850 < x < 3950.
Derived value 1.9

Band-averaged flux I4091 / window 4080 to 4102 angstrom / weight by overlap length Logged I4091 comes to 103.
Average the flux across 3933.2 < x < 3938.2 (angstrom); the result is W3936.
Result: 26.2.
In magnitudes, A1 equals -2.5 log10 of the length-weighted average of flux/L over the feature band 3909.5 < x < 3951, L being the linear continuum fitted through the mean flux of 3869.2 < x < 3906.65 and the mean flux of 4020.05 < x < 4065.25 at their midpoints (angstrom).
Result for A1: 0.28 mag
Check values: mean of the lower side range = 62.4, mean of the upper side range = 103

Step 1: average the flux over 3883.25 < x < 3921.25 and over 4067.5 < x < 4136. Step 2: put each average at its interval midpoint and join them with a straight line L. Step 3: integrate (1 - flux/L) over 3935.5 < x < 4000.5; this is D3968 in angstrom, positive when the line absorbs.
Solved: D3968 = 9.2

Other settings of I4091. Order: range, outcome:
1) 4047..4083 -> 103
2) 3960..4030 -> 87.6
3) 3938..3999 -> 70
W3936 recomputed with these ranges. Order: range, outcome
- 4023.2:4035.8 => 99.9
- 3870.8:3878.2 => 56.9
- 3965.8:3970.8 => 28.8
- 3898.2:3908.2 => 70.6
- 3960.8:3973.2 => 38.9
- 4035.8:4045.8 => 104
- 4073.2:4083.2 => 101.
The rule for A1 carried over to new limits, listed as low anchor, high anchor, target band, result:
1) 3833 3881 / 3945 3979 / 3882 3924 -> -0.244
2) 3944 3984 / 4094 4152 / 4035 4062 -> -0.246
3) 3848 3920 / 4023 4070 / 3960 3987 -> 0.373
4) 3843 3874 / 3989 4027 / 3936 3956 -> 0.332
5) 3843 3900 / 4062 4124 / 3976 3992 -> -0.104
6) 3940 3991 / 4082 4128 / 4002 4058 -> -0.246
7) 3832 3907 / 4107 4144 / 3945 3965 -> 0.082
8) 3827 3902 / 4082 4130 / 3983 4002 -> -0.211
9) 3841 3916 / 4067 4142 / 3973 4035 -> -0.166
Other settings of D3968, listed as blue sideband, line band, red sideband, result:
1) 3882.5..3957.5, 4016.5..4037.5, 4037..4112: -2.8 angstrom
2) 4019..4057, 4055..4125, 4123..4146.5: -0.4 angstrom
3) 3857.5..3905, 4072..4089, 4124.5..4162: -2.2 angstrom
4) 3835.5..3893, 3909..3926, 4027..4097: -1.2 angstrom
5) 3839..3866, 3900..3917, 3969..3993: -3.2 angstrom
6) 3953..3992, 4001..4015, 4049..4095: -4.5 angstrom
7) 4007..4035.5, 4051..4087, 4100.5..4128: 0.7 angstrom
